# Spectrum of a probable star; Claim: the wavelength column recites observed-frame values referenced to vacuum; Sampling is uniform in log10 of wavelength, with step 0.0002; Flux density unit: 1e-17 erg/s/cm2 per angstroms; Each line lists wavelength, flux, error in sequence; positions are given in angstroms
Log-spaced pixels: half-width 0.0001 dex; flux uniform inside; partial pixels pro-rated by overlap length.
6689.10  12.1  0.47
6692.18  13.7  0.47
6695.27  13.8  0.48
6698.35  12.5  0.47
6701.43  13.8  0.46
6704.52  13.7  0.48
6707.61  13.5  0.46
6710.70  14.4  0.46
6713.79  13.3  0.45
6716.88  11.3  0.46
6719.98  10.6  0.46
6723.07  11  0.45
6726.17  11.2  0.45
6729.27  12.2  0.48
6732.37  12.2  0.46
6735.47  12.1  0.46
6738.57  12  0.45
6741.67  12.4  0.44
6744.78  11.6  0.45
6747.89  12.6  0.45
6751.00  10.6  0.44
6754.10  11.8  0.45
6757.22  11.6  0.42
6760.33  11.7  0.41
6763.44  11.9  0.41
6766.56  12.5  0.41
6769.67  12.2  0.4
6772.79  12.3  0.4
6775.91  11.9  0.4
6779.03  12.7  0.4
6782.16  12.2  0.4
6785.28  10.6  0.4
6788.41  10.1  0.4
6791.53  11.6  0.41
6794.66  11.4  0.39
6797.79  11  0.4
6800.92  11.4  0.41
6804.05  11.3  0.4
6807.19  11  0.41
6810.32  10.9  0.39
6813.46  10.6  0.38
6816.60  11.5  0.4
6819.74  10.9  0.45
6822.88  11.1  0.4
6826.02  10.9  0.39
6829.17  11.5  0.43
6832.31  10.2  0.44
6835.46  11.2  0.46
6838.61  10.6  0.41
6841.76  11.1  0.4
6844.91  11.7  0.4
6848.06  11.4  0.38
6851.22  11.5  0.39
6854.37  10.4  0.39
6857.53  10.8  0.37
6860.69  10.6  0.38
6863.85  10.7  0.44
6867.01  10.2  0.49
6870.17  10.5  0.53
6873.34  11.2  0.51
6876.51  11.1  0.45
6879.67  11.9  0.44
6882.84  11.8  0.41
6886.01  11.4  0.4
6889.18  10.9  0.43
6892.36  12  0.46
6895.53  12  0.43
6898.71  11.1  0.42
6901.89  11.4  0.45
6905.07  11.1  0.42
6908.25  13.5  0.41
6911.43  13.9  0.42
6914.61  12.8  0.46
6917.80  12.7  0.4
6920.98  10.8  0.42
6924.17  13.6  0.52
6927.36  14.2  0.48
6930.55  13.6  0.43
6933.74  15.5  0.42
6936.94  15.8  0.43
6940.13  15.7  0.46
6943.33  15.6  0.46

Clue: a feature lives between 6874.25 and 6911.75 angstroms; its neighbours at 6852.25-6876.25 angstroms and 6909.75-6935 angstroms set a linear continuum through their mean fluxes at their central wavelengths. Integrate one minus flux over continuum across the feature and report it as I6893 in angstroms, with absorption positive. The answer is 0.7 angstroms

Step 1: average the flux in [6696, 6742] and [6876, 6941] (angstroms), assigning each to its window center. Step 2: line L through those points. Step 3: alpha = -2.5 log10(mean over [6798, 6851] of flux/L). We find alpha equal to 0.14 mag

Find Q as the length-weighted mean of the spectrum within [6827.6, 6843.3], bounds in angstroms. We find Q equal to 10.9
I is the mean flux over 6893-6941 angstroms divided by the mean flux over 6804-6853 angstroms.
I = 1.18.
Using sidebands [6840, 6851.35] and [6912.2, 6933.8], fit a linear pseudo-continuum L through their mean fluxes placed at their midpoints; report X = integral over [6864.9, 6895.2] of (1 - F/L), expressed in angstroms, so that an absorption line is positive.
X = 2.4 angstroms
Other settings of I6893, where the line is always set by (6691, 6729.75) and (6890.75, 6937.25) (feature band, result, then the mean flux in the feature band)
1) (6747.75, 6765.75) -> 1.5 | 11.7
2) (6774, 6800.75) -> 2.7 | 11.4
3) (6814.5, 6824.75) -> 1.3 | 11.1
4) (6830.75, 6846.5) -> 2.3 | 11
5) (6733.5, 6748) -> 0.7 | 12.1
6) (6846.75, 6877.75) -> 4.8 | 10.8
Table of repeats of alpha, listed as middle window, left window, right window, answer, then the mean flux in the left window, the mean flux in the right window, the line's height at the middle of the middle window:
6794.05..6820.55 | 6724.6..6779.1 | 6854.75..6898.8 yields 0.05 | 12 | 11.1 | 11.6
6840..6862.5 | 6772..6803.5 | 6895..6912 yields 0.07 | 11.5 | 12.1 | 11.8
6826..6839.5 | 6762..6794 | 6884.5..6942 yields 0.13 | 11.8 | 12.9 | 12.2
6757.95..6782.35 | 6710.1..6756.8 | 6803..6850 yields -0.05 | 11.9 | 11.1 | 11.6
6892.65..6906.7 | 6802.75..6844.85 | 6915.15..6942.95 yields 0.15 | 11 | 14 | 13.2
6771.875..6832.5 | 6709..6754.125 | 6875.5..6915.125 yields 0.06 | 12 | 11.9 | 11.9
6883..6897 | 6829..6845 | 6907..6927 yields 0.06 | 11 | 13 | 12.3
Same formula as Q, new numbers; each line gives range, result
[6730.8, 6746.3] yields 12.1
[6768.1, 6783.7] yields 12.3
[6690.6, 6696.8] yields 13.7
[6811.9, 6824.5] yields 11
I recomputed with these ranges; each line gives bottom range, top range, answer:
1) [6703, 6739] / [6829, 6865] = 0.89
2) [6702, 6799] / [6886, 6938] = 1.06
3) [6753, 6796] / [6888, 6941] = 1.10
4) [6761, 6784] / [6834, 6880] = 0.90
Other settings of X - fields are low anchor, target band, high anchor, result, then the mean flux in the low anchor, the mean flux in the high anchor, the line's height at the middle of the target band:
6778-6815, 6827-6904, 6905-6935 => 7.6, 11.2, 13.3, 12.4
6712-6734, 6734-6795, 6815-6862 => -1.7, 11.7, 11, 11.5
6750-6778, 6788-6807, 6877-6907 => 1.0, 11.9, 11.5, 11.8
